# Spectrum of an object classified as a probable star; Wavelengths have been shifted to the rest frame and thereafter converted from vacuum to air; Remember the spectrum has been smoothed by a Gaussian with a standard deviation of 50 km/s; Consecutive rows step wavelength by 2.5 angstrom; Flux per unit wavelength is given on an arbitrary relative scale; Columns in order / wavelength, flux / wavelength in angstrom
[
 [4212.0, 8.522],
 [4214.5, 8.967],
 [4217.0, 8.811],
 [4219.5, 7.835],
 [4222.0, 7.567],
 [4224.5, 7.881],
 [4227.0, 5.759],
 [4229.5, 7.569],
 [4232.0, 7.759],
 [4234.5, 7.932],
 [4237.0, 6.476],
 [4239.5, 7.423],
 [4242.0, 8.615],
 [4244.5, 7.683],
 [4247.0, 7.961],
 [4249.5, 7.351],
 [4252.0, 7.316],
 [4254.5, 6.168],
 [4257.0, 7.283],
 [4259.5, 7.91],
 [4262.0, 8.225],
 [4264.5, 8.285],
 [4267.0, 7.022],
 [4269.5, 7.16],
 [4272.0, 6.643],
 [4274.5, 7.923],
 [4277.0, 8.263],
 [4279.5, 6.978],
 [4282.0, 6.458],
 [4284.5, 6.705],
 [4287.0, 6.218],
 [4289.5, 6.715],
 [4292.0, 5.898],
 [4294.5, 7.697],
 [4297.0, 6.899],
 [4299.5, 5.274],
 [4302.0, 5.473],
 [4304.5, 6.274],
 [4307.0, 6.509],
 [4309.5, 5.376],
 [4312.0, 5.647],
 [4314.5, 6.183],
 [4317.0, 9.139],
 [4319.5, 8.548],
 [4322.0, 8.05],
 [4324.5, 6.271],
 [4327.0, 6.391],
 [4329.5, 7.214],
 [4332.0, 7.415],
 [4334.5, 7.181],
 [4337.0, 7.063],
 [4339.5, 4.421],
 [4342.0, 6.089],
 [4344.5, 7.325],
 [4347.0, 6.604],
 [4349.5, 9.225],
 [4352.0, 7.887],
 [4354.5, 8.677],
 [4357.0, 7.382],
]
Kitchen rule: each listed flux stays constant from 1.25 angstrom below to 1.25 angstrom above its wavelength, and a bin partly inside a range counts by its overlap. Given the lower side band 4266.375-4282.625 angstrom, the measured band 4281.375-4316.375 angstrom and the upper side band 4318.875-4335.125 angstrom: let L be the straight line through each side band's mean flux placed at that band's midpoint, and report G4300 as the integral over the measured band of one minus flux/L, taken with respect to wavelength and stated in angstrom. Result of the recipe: 4.64 angstrom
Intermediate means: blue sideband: 7.24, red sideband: 7.25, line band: 6.29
